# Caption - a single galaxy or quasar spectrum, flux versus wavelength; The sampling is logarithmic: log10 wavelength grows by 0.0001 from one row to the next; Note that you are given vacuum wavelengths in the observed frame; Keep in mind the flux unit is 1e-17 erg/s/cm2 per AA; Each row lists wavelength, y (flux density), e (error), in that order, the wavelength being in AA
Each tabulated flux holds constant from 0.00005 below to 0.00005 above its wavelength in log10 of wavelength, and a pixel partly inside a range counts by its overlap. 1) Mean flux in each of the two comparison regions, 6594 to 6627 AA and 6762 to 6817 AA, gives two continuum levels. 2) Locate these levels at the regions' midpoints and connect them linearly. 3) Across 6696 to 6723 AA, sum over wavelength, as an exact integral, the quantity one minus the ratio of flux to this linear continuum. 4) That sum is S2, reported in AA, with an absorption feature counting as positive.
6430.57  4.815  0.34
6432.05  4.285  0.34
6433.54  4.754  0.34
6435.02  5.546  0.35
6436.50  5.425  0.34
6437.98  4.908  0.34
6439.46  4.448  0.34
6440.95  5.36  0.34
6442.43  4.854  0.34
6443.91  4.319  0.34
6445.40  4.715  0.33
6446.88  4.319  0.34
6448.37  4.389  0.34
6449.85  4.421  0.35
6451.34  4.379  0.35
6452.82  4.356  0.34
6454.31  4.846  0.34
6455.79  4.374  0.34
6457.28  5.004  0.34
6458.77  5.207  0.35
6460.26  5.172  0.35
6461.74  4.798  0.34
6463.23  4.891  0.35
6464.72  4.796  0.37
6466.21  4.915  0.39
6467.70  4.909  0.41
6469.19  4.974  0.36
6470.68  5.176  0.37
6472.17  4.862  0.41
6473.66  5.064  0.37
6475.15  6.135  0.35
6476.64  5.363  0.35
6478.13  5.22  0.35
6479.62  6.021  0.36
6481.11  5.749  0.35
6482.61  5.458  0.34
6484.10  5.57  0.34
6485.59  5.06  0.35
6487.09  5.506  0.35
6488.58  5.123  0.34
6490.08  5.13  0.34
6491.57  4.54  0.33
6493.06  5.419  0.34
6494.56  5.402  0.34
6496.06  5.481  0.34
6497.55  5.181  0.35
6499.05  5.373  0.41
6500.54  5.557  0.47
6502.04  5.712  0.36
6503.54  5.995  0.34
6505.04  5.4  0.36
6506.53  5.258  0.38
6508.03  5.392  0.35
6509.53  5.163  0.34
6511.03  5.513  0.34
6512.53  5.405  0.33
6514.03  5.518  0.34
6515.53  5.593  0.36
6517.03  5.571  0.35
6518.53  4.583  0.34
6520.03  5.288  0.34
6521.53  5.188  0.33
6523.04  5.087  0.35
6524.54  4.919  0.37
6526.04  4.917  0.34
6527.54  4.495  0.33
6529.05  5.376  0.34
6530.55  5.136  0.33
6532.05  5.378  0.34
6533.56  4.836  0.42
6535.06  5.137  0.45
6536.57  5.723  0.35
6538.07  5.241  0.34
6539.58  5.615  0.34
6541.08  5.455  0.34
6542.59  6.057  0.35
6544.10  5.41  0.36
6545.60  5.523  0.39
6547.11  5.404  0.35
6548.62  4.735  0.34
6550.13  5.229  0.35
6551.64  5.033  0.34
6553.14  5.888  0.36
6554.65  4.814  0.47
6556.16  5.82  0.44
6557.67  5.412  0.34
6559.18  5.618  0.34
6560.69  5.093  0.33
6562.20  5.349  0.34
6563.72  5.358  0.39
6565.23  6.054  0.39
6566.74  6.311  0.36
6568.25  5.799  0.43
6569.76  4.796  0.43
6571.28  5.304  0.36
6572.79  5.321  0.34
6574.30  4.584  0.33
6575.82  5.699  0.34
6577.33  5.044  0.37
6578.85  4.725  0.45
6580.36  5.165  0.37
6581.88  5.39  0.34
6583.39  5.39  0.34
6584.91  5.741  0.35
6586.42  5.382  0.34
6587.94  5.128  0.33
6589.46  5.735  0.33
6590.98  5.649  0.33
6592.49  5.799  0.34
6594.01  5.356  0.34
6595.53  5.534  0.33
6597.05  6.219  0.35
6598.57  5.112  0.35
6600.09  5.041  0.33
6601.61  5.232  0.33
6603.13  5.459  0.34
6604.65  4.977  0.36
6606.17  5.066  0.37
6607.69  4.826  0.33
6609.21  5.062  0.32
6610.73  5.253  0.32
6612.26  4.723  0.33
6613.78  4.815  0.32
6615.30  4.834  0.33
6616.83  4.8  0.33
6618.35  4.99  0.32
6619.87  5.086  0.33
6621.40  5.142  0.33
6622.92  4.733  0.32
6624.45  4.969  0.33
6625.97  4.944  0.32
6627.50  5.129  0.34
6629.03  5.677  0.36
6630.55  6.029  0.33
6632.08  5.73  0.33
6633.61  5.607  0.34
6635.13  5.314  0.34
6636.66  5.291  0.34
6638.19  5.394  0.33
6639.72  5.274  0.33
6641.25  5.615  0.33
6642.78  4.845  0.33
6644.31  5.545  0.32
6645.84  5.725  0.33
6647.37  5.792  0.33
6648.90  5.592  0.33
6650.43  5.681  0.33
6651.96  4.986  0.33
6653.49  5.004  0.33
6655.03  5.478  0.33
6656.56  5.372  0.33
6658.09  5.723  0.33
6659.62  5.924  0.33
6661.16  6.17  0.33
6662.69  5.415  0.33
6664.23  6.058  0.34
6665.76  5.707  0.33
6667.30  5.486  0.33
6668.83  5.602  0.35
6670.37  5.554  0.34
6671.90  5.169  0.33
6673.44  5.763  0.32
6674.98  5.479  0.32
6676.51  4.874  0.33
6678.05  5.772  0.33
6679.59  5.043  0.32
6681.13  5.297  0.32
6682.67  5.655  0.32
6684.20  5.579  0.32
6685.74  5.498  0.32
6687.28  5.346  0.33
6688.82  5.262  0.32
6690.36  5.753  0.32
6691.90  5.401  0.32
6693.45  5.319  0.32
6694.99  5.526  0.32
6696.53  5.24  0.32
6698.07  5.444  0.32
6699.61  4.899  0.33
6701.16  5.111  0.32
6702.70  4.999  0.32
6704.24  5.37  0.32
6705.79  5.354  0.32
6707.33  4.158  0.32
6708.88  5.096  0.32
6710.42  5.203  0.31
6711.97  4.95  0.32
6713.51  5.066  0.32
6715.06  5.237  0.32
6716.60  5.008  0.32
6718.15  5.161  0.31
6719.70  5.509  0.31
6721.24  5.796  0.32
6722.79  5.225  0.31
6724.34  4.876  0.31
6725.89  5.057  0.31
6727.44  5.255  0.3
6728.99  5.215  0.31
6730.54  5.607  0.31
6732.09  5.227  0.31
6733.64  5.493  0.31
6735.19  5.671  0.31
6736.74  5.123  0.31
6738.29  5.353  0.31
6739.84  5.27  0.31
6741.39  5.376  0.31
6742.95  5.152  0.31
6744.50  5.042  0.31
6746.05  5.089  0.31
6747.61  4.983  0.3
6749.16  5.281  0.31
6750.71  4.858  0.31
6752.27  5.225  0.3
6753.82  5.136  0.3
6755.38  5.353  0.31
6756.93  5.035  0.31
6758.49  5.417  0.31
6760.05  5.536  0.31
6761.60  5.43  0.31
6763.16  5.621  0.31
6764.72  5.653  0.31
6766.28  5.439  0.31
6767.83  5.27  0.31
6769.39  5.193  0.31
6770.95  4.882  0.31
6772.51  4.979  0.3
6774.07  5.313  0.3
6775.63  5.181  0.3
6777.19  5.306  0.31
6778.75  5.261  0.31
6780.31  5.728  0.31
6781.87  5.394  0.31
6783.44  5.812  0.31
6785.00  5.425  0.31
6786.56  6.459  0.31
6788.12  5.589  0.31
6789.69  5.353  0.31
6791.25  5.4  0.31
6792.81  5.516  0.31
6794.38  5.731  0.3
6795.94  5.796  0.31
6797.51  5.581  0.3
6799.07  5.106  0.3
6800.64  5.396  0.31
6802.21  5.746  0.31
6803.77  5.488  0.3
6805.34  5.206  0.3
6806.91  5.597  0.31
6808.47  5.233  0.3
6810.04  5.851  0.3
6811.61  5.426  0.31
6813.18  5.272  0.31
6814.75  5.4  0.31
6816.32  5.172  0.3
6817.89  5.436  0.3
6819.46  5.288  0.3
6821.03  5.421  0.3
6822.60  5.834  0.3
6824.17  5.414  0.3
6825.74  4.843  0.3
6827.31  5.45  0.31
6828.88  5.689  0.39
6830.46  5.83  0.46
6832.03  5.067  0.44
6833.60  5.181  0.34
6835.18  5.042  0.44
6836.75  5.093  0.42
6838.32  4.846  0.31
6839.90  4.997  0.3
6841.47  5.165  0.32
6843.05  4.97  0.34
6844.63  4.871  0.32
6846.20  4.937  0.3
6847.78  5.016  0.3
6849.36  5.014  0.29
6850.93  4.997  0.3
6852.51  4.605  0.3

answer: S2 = 0.7 AA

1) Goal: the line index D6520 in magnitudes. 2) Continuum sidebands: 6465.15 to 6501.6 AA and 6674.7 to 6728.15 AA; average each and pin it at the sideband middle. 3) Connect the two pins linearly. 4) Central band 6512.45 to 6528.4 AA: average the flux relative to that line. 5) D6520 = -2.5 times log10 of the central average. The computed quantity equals 0.033 mag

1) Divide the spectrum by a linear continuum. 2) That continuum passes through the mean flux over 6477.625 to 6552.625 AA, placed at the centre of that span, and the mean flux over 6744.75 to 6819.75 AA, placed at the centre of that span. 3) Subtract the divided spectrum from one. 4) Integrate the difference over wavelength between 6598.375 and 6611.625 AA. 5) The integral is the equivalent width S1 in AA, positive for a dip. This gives 0.6 AA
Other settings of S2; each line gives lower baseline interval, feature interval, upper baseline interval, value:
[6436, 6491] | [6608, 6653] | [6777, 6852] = -0.7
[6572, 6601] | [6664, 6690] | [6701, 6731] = -1.2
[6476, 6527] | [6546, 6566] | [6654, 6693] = 0.1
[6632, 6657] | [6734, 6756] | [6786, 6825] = 1.0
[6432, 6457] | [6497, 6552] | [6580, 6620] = -3.6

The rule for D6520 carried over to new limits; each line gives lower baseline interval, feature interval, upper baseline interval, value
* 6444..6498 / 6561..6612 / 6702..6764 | -0.05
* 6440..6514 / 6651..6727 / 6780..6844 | -0.01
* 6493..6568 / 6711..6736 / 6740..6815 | 0.02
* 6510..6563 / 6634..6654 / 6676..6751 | -0.03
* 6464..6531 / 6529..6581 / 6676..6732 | -0.02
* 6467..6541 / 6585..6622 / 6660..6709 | 0.03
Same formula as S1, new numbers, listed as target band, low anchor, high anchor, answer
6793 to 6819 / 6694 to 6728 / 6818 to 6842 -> -1.0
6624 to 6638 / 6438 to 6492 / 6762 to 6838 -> -0.6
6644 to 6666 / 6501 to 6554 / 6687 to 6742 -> -1.4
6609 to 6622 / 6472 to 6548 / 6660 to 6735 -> 0.9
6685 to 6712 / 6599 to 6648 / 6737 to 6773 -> 0.0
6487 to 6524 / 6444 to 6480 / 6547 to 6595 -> -1.7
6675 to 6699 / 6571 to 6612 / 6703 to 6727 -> -1.1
